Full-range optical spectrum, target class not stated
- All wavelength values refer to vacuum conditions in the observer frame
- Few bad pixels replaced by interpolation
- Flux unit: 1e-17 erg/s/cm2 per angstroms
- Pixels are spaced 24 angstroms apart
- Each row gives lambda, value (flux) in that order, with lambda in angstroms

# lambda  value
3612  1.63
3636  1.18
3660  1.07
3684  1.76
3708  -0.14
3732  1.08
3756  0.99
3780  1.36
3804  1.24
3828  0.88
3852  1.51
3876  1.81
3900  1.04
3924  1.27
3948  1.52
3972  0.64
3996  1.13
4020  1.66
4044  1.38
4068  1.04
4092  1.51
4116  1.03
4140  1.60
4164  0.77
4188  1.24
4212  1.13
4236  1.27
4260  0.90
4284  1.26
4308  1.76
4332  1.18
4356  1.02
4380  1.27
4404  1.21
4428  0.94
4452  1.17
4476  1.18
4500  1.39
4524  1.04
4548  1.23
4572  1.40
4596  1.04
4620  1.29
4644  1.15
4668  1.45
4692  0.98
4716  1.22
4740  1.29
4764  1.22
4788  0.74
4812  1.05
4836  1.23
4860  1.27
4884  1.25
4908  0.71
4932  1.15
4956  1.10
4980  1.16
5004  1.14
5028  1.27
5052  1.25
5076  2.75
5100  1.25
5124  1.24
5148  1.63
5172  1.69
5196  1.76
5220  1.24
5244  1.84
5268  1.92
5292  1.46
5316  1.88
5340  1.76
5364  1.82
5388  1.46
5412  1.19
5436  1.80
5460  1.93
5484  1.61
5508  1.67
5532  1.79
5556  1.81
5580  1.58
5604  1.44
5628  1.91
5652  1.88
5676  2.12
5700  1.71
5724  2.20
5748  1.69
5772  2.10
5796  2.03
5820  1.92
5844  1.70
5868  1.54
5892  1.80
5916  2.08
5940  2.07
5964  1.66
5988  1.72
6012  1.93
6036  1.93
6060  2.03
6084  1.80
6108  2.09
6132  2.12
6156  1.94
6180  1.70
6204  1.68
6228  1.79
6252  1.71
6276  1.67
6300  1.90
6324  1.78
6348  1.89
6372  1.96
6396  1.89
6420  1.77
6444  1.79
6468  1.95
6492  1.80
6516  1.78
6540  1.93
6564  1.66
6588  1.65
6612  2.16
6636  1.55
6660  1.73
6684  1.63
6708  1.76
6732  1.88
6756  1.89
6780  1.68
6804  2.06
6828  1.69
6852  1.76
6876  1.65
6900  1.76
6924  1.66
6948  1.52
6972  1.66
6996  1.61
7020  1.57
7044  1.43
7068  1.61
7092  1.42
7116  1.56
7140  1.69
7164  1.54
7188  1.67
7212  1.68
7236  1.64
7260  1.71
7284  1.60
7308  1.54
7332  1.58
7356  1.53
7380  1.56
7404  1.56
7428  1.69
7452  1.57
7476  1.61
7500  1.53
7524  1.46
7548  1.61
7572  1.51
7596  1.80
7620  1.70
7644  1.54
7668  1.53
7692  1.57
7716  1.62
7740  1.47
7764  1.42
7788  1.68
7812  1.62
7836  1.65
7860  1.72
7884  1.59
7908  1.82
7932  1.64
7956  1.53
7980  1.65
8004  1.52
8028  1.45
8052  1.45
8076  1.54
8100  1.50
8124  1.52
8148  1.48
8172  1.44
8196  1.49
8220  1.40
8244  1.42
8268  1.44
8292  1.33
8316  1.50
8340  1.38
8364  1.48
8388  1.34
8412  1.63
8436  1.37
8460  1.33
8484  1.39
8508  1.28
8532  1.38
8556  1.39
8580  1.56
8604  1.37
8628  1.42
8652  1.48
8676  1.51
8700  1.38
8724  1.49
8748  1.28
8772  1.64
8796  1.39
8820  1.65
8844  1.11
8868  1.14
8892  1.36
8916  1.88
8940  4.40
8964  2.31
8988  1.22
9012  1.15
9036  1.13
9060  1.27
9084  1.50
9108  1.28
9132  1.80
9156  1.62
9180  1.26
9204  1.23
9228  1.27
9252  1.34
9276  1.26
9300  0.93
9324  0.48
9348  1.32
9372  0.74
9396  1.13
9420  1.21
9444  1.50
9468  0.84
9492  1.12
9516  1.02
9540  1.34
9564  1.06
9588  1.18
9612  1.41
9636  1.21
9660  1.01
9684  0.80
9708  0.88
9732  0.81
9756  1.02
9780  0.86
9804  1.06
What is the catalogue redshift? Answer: 0.36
